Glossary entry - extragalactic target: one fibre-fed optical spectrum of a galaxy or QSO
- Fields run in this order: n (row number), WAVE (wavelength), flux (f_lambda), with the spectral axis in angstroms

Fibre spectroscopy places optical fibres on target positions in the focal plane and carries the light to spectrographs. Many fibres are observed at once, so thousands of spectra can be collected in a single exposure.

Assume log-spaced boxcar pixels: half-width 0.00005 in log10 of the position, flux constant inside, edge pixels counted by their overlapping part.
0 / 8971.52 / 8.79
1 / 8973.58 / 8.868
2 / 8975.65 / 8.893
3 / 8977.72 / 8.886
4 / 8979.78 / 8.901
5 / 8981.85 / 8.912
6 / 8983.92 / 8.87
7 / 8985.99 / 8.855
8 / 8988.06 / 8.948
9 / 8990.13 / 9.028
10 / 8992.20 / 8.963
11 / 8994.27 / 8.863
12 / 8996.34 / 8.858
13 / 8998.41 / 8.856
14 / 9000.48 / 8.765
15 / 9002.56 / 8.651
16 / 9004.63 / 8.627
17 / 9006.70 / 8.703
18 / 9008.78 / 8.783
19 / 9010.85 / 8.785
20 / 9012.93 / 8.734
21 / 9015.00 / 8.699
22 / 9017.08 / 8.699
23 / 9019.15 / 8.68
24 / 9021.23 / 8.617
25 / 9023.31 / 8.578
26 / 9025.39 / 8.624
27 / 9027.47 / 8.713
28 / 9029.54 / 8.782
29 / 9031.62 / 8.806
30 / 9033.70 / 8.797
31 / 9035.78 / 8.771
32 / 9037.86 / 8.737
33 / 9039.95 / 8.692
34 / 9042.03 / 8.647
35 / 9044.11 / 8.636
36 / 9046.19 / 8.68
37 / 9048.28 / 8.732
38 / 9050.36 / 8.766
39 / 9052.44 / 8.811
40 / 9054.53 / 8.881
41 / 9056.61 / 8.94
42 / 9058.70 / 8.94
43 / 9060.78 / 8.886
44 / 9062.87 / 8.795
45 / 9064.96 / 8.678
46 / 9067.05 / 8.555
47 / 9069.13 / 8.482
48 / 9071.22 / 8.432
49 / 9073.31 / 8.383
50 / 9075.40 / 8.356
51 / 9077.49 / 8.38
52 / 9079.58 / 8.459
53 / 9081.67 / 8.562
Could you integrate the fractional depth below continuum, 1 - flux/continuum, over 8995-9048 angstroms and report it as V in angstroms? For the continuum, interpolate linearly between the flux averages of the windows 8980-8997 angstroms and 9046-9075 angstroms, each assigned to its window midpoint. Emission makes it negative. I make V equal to 0.59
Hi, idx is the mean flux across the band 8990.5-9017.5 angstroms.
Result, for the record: 8.78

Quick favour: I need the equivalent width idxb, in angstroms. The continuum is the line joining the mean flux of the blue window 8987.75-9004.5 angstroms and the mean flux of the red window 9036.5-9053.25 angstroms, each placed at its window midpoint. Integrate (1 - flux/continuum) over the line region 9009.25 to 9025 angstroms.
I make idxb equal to 0.2 angstroms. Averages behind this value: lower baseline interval 8.85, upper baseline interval 8.71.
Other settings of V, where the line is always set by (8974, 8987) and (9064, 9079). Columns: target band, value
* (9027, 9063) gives -0.8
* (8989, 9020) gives 0.0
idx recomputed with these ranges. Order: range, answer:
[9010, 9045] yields 8.71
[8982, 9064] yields 8.78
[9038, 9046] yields 8.67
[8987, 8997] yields 8.94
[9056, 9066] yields 8.84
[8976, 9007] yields 8.85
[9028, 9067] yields 8.77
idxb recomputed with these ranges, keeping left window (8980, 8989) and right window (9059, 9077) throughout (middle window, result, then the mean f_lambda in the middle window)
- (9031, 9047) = -0.1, 8.72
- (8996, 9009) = 0.1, 8.74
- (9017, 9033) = 0.1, 8.69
